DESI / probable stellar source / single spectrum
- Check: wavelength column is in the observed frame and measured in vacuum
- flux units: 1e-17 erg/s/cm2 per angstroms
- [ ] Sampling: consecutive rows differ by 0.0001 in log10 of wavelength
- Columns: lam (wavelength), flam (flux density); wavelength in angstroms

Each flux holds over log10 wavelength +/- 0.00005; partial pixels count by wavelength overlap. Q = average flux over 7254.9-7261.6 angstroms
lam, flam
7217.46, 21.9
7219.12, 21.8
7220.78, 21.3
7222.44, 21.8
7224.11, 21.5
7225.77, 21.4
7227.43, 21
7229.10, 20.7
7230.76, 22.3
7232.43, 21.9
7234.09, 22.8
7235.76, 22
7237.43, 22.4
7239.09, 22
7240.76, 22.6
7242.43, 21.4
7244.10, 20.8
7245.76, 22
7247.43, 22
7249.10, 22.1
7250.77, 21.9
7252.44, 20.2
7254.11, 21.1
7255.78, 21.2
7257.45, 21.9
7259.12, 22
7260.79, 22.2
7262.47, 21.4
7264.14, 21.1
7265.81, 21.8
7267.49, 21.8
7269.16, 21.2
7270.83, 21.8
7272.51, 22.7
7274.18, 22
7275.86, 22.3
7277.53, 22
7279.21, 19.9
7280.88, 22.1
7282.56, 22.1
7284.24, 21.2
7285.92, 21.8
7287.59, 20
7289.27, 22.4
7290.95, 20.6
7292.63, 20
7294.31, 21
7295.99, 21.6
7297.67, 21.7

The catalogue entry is 21.8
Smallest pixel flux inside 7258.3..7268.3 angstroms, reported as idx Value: 21.1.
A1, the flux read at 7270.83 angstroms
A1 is 21.8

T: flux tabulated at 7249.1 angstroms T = 22.1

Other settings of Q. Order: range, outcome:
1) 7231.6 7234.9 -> 22.4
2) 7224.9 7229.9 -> 21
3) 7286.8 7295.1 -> 20.8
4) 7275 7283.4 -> 21.7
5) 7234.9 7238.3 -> 22.2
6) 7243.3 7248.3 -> 21.6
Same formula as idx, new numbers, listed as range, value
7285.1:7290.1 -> 20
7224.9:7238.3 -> 20.7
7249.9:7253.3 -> 20.2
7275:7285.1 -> 19.9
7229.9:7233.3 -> 21.9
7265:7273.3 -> 21.2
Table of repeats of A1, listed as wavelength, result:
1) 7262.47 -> 21.4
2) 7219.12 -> 21.8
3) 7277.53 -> 22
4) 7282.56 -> 22.1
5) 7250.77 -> 21.9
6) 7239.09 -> 22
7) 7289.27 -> 22.4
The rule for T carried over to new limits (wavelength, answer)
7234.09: 22.8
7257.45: 21.9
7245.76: 22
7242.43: 21.4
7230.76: 22.3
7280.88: 22.1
